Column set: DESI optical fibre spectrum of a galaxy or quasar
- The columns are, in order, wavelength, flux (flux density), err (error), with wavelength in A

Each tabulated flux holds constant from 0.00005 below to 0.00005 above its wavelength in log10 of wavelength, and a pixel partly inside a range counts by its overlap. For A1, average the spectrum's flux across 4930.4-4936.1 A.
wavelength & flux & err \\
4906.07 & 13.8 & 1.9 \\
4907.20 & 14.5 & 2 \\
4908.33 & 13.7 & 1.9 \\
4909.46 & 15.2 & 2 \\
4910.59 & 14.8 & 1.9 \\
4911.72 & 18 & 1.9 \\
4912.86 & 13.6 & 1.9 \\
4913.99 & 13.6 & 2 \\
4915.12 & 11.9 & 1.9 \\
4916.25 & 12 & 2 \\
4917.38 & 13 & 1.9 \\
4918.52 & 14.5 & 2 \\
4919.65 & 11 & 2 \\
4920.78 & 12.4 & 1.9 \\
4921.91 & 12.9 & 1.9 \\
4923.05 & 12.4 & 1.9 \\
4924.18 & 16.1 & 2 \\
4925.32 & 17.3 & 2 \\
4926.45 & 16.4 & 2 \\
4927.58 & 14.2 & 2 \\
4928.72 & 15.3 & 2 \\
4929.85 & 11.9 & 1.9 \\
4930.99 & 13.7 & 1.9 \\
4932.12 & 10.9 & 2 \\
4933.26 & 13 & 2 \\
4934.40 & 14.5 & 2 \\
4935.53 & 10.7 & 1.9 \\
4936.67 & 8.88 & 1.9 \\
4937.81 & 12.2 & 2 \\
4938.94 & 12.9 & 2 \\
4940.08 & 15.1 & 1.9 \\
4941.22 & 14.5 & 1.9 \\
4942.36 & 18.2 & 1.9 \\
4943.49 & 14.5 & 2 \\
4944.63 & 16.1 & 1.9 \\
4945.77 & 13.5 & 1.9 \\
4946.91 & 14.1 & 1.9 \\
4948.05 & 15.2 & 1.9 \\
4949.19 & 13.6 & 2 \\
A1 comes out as 12.6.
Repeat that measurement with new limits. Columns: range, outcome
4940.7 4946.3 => 15.4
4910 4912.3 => 16.3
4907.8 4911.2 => 14.6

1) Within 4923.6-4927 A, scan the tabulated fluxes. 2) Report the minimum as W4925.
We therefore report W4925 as 16.1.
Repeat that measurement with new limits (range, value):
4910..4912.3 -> 14.8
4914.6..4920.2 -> 11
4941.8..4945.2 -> 14.5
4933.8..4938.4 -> 8.88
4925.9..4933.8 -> 10.9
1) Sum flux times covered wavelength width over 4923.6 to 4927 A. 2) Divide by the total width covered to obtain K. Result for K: 16.6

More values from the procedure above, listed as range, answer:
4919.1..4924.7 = 12.9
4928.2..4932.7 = 12.9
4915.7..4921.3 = 12.6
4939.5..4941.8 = 14.8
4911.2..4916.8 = 13.8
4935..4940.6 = 11.9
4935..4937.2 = 9.77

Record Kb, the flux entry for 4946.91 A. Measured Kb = 14.1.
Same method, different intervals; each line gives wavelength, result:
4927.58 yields 14.2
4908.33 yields 13.7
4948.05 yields 15.2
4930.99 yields 13.7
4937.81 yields 12.2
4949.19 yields 13.6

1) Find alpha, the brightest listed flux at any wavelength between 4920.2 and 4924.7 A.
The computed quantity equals 16.1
